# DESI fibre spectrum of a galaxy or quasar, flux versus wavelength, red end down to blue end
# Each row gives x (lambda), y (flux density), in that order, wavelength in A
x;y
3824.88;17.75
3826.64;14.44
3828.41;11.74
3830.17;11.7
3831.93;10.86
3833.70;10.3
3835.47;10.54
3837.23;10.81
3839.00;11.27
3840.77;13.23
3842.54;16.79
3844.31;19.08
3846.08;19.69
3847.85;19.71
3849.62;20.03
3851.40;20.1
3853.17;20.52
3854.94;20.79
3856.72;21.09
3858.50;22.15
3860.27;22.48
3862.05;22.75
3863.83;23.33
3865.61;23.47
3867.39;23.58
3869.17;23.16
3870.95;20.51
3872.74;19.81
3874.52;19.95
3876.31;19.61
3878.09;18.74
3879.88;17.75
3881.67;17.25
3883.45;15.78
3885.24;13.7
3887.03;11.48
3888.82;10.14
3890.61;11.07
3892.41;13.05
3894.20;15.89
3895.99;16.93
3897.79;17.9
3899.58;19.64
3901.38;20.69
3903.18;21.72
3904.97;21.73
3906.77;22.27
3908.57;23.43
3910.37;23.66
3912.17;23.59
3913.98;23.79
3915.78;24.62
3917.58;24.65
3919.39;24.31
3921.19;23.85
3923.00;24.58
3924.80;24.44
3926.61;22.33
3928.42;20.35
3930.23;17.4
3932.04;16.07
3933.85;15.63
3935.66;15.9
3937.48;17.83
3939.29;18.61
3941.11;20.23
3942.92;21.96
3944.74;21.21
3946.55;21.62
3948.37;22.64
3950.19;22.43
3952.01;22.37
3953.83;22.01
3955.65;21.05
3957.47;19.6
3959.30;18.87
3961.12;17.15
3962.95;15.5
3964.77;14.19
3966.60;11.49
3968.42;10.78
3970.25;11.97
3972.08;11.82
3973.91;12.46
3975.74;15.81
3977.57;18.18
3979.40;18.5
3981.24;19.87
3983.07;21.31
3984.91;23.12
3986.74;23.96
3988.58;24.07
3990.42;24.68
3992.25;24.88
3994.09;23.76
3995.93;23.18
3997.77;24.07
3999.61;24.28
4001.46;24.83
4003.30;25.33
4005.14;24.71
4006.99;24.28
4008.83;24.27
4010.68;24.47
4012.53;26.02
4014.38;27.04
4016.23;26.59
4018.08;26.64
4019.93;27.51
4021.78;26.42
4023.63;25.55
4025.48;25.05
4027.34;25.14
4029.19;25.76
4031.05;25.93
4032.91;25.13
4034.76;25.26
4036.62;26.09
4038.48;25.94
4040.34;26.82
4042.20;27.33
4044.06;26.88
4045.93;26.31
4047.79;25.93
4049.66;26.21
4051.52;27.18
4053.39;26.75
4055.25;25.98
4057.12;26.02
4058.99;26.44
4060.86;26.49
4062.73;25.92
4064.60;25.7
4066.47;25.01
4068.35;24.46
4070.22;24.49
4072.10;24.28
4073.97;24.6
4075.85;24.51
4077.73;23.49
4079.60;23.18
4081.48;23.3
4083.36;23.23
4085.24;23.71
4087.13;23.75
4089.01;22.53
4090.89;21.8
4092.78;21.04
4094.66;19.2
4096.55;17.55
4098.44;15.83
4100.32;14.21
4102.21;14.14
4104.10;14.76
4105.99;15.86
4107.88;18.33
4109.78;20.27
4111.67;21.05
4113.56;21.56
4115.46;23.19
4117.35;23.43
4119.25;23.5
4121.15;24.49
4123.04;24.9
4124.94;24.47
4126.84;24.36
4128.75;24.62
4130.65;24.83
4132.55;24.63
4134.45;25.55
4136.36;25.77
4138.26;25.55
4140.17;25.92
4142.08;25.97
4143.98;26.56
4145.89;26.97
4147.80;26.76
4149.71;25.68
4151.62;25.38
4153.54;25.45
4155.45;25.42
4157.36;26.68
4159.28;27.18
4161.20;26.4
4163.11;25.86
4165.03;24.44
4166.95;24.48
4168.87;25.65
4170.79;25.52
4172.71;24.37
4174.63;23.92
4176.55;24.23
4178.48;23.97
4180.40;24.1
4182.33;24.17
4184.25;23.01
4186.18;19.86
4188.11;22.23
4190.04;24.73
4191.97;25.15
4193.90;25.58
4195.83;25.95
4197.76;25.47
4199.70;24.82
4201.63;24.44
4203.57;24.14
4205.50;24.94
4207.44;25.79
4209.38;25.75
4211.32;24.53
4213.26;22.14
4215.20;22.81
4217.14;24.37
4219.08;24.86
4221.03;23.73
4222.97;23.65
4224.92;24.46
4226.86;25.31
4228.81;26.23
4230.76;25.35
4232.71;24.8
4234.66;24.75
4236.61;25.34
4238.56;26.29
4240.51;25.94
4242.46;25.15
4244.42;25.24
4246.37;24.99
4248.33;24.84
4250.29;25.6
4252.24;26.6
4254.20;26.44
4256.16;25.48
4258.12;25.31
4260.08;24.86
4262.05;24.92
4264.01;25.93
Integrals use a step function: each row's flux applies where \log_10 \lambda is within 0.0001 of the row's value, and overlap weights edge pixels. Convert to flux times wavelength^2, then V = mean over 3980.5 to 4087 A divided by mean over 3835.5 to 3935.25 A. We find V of 1.4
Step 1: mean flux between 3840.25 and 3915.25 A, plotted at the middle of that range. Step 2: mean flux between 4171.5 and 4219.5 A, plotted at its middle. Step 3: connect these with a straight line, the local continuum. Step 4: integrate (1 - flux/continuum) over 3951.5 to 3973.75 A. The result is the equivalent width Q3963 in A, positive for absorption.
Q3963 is 4.85 A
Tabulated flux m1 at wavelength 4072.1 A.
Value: 24.28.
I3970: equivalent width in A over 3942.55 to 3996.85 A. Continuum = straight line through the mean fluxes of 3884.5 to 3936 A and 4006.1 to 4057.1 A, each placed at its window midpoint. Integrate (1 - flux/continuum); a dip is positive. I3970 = 8.1 A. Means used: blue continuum 19.5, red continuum 26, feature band 19.3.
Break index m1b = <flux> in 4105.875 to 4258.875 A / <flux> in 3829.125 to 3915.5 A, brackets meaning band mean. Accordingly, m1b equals 1.3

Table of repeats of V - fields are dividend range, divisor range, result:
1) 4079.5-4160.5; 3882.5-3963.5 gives 1.28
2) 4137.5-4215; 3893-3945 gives 1.36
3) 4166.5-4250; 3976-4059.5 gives 1.08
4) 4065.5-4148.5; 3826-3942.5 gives 1.35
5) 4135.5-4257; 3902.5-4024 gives 1.31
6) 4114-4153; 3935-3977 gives 1.55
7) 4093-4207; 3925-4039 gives 1.19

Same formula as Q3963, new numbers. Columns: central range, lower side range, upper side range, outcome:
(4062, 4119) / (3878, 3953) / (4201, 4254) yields 2.7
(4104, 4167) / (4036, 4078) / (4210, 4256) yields 2.9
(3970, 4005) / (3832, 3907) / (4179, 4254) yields -1.4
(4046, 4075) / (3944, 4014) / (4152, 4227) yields -4.7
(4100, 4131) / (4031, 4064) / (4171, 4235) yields 5.2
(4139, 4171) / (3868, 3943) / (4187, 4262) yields -2.9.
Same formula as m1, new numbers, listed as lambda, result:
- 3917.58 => 24.65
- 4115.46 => 23.19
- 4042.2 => 27.33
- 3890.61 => 11.07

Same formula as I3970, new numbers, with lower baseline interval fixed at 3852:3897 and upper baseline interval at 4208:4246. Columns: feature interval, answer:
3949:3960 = -0.6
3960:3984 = 5.9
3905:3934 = -4.4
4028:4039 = -2.2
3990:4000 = -1.6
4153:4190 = -1.2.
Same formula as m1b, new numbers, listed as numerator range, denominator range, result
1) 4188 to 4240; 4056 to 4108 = 1.13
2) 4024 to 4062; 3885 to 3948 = 1.33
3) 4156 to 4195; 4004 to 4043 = 0.95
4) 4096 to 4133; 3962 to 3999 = 1.11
